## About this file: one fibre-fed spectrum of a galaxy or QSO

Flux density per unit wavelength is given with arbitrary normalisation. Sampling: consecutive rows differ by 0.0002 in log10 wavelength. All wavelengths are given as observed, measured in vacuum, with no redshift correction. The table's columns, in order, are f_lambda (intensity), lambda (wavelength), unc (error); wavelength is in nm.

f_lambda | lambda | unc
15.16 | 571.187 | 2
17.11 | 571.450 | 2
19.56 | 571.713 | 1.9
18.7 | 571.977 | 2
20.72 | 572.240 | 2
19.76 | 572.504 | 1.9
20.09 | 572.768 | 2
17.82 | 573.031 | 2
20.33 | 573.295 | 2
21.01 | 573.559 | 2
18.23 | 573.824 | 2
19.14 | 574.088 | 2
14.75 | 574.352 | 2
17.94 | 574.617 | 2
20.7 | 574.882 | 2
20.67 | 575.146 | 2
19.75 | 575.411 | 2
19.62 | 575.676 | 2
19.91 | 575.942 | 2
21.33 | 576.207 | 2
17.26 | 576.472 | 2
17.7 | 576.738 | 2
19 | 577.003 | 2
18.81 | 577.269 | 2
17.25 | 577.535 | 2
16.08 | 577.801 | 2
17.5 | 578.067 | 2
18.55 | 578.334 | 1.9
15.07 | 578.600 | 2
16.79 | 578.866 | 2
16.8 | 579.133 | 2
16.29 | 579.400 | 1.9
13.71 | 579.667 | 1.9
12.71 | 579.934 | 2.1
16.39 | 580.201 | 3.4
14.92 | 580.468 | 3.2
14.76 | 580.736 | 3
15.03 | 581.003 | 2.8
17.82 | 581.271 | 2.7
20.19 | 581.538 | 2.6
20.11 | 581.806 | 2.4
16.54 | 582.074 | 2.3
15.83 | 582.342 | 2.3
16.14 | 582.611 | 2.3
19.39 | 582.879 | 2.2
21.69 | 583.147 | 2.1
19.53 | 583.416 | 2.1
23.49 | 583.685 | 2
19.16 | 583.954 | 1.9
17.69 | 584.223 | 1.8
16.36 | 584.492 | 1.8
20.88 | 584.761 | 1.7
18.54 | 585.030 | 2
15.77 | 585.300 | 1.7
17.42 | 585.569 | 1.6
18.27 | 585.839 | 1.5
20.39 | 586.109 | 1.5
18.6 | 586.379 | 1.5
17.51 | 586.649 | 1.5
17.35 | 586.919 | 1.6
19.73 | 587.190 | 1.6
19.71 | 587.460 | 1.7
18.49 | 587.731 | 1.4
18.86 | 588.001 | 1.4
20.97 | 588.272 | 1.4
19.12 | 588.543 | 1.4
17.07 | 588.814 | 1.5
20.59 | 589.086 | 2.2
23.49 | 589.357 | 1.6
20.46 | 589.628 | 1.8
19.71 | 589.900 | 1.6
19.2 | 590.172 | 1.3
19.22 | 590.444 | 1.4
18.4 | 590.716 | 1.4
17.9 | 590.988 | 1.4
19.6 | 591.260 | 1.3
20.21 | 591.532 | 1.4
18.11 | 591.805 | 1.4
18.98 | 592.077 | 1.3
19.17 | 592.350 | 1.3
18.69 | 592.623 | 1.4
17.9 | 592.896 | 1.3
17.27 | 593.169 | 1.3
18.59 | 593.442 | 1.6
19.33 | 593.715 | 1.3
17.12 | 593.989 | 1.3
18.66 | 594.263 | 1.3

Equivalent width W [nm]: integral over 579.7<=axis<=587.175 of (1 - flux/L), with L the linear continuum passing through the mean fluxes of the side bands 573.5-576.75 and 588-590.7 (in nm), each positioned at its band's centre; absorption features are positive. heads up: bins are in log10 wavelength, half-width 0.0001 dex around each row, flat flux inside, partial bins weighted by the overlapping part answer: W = 0.65 nm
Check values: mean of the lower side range 19.1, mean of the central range 17.8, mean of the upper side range 19.8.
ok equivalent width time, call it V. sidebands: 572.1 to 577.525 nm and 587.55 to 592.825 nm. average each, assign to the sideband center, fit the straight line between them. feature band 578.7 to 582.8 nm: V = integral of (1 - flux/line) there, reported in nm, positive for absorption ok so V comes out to 0.63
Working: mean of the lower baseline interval 19.2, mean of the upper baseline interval 19.4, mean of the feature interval 16.3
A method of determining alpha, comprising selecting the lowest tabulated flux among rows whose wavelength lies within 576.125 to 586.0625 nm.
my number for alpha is 12.71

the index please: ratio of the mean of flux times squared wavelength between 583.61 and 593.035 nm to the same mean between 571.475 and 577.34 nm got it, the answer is 1.04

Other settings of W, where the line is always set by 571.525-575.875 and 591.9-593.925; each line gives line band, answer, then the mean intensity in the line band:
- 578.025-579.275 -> 0.14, 16.9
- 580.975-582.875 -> 0.13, 17.6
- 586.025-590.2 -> -0.17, 19.4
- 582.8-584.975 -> -0.10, 19.7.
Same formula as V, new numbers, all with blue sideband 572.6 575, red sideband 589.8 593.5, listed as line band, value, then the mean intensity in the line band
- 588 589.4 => -0.08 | 19.9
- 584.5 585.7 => 0.05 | 18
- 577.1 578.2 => 0.08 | 17.5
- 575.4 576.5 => -0.05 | 19.8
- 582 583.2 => 0.07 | 17.7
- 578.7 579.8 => 0.17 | 15.9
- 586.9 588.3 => -0.03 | 19.2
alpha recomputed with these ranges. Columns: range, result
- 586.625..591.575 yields 17.07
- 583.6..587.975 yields 15.77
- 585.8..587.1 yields 17.35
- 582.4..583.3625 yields 16.14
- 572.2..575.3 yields 14.75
